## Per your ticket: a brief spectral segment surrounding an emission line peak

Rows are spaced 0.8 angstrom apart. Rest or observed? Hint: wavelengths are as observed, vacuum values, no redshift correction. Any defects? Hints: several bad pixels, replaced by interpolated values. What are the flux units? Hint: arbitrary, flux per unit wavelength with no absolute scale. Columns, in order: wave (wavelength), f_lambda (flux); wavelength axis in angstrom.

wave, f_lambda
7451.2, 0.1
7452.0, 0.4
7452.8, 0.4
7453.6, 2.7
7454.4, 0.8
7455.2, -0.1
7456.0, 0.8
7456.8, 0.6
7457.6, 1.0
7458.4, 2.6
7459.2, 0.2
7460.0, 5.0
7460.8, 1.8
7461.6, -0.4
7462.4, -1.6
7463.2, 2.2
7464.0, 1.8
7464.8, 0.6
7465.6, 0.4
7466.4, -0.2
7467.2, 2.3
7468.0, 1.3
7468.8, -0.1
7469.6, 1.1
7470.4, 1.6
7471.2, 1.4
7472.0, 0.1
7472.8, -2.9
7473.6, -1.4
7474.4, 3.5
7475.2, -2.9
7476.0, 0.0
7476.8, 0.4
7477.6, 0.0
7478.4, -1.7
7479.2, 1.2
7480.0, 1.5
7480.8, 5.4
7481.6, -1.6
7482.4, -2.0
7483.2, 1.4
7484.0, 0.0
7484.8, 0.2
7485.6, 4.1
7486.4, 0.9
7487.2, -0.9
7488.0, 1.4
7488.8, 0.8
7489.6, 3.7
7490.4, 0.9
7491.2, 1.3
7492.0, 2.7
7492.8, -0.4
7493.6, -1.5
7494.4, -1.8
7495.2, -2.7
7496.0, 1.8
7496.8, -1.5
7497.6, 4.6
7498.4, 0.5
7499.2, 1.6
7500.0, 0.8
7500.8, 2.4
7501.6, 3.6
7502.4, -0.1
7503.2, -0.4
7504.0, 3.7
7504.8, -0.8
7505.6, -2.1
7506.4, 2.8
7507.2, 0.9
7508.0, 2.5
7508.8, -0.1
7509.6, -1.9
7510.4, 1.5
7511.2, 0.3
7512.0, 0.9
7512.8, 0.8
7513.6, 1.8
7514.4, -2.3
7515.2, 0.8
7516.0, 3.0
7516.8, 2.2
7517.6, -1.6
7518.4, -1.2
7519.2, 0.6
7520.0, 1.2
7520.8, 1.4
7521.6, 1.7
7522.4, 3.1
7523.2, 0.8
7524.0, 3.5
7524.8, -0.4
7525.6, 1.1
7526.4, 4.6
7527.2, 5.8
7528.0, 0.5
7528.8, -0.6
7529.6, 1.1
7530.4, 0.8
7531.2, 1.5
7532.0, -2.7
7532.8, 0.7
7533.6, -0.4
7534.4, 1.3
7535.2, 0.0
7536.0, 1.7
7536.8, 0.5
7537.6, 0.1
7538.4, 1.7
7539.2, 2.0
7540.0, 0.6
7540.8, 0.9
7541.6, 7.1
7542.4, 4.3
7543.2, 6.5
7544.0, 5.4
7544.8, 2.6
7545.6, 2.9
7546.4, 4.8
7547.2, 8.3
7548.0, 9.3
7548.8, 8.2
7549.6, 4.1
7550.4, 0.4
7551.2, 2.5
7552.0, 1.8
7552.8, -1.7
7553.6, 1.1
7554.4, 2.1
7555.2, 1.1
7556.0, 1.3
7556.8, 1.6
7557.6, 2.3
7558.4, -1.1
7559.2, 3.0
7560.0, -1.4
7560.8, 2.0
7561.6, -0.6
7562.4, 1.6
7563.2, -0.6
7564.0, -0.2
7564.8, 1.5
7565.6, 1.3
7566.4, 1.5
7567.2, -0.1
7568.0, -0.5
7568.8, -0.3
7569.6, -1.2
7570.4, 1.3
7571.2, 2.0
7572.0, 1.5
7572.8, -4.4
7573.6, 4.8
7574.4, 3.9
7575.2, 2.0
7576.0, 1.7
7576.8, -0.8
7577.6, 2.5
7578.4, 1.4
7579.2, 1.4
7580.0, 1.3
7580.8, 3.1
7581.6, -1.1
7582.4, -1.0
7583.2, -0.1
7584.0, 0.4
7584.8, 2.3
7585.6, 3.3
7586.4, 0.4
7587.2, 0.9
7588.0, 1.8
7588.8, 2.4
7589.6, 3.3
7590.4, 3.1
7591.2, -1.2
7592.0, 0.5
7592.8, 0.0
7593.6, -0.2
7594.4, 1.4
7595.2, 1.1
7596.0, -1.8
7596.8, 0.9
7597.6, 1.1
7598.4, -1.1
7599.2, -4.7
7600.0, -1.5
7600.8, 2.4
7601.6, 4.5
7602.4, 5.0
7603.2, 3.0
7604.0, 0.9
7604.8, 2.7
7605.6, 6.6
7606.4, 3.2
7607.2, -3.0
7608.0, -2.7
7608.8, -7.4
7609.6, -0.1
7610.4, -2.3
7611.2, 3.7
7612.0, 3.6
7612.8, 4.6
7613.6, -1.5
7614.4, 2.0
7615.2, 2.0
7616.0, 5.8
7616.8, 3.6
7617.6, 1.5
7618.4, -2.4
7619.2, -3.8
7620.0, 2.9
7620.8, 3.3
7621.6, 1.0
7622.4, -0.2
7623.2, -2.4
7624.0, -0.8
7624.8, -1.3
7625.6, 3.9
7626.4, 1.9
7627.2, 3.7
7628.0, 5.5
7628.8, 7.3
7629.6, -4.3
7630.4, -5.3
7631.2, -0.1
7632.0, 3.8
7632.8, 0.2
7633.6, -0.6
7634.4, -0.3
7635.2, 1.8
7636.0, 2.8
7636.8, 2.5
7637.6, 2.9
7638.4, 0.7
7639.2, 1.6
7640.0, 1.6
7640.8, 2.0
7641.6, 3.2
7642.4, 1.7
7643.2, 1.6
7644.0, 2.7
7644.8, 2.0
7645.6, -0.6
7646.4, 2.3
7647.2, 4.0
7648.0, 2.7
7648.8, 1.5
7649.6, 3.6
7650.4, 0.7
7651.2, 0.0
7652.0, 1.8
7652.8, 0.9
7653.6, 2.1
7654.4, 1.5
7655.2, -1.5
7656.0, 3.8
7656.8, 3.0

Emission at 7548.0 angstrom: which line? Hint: [O II] 3727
